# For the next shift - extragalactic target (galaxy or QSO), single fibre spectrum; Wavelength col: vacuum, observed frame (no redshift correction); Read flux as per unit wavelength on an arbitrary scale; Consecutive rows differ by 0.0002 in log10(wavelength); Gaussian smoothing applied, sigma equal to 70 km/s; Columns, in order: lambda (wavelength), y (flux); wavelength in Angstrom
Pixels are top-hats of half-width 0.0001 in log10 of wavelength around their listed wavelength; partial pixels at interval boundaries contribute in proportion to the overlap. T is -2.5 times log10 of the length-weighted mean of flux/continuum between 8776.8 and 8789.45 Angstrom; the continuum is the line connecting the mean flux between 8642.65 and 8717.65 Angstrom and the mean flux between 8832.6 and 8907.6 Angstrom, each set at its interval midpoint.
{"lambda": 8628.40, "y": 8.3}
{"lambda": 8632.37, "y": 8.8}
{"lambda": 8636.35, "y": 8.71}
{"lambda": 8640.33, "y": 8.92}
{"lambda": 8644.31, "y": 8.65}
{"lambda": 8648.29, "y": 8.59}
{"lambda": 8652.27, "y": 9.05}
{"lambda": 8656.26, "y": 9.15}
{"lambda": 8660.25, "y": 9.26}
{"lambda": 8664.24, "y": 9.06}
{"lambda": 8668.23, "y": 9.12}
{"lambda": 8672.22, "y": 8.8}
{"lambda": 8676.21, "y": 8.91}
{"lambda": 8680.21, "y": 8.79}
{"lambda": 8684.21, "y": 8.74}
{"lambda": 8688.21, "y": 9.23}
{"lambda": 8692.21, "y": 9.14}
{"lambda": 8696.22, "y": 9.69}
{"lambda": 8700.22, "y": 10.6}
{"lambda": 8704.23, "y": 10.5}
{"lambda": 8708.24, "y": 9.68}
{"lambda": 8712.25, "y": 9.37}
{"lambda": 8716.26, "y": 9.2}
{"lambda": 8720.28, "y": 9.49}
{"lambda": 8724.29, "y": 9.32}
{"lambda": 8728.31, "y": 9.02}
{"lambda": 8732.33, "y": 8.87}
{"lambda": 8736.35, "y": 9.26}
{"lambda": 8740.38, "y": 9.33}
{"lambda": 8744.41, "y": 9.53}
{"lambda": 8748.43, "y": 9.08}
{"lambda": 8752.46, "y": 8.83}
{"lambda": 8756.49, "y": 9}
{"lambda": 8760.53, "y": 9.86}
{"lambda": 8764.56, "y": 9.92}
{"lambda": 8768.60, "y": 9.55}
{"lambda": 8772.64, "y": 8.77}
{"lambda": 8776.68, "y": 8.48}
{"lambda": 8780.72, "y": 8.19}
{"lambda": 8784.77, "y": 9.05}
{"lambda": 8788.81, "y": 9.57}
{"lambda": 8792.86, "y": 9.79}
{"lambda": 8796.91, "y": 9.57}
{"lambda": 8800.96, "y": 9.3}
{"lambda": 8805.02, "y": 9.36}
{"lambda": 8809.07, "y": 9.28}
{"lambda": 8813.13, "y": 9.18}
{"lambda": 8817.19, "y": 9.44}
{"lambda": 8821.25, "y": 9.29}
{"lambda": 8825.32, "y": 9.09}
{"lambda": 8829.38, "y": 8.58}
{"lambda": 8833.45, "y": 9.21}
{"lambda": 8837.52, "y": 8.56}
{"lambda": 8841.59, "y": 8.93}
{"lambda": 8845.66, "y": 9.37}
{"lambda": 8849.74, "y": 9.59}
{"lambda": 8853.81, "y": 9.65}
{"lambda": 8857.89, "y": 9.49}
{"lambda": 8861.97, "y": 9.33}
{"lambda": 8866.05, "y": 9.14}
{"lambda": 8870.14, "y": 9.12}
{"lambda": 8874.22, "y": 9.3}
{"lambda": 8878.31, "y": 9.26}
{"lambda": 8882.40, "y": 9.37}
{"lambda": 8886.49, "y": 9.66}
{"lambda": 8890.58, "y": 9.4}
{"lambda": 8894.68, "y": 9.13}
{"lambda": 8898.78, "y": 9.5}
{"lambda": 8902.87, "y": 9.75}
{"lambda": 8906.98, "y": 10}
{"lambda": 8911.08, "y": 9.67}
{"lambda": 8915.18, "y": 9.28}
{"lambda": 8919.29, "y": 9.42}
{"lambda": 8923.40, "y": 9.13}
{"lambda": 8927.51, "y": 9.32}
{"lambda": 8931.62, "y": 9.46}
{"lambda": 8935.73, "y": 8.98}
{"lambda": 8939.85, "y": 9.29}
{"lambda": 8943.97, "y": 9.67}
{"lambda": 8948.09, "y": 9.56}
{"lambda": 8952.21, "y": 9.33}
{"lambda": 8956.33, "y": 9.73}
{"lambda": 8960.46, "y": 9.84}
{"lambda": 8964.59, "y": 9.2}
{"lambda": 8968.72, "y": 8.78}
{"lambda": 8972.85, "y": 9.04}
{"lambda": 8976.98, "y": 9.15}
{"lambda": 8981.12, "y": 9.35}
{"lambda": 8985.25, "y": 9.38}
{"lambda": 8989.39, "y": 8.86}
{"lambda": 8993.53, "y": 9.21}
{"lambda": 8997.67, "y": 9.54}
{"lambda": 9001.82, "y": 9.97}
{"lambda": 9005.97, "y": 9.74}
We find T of 0.06 mag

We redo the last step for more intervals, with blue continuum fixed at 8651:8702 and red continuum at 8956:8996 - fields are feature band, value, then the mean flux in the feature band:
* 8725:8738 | 0.02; 9.07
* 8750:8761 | 0.01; 9.13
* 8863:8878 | 0.00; 9.2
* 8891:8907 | -0.03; 9.52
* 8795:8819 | -0.02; 9.35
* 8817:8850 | 0.02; 9.07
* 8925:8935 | -0.01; 9.33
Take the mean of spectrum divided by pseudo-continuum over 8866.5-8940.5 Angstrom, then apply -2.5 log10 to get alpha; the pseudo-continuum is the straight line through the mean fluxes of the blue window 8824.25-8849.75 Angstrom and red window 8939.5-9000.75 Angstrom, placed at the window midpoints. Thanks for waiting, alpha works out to -0.03 mag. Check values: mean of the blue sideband 9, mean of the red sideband 9.34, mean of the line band 9.39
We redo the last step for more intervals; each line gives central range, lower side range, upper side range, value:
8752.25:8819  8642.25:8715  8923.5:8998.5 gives 0.00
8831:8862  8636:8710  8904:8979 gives 0.01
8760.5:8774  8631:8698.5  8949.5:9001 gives -0.05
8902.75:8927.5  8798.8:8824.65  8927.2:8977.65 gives -0.02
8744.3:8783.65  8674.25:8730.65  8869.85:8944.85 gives 0.04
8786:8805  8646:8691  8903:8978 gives -0.04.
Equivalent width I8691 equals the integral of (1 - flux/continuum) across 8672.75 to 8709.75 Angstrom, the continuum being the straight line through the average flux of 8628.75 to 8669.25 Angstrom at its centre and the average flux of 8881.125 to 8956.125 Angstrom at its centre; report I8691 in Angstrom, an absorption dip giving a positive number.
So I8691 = -1.9 Angstrom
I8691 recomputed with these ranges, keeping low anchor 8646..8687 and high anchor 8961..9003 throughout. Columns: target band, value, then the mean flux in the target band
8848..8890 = -1.1 Angstrom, 9.39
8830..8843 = 0.4 Angstrom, 8.86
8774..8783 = 0.7 Angstrom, 8.39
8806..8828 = -0.4 Angstrom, 9.24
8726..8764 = -0.8 Angstrom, 9.23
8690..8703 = -1.2 Angstrom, 9.84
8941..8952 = -0.4 Angstrom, 9.54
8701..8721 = -1.6 Angstrom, 9.71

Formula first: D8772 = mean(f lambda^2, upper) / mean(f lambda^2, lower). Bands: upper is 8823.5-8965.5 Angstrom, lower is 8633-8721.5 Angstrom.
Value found 1.07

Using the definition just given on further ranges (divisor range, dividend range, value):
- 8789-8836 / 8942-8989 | 1.04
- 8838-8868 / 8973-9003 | 1.03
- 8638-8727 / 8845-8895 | 1.06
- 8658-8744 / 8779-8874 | 1.02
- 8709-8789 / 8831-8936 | 1.05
